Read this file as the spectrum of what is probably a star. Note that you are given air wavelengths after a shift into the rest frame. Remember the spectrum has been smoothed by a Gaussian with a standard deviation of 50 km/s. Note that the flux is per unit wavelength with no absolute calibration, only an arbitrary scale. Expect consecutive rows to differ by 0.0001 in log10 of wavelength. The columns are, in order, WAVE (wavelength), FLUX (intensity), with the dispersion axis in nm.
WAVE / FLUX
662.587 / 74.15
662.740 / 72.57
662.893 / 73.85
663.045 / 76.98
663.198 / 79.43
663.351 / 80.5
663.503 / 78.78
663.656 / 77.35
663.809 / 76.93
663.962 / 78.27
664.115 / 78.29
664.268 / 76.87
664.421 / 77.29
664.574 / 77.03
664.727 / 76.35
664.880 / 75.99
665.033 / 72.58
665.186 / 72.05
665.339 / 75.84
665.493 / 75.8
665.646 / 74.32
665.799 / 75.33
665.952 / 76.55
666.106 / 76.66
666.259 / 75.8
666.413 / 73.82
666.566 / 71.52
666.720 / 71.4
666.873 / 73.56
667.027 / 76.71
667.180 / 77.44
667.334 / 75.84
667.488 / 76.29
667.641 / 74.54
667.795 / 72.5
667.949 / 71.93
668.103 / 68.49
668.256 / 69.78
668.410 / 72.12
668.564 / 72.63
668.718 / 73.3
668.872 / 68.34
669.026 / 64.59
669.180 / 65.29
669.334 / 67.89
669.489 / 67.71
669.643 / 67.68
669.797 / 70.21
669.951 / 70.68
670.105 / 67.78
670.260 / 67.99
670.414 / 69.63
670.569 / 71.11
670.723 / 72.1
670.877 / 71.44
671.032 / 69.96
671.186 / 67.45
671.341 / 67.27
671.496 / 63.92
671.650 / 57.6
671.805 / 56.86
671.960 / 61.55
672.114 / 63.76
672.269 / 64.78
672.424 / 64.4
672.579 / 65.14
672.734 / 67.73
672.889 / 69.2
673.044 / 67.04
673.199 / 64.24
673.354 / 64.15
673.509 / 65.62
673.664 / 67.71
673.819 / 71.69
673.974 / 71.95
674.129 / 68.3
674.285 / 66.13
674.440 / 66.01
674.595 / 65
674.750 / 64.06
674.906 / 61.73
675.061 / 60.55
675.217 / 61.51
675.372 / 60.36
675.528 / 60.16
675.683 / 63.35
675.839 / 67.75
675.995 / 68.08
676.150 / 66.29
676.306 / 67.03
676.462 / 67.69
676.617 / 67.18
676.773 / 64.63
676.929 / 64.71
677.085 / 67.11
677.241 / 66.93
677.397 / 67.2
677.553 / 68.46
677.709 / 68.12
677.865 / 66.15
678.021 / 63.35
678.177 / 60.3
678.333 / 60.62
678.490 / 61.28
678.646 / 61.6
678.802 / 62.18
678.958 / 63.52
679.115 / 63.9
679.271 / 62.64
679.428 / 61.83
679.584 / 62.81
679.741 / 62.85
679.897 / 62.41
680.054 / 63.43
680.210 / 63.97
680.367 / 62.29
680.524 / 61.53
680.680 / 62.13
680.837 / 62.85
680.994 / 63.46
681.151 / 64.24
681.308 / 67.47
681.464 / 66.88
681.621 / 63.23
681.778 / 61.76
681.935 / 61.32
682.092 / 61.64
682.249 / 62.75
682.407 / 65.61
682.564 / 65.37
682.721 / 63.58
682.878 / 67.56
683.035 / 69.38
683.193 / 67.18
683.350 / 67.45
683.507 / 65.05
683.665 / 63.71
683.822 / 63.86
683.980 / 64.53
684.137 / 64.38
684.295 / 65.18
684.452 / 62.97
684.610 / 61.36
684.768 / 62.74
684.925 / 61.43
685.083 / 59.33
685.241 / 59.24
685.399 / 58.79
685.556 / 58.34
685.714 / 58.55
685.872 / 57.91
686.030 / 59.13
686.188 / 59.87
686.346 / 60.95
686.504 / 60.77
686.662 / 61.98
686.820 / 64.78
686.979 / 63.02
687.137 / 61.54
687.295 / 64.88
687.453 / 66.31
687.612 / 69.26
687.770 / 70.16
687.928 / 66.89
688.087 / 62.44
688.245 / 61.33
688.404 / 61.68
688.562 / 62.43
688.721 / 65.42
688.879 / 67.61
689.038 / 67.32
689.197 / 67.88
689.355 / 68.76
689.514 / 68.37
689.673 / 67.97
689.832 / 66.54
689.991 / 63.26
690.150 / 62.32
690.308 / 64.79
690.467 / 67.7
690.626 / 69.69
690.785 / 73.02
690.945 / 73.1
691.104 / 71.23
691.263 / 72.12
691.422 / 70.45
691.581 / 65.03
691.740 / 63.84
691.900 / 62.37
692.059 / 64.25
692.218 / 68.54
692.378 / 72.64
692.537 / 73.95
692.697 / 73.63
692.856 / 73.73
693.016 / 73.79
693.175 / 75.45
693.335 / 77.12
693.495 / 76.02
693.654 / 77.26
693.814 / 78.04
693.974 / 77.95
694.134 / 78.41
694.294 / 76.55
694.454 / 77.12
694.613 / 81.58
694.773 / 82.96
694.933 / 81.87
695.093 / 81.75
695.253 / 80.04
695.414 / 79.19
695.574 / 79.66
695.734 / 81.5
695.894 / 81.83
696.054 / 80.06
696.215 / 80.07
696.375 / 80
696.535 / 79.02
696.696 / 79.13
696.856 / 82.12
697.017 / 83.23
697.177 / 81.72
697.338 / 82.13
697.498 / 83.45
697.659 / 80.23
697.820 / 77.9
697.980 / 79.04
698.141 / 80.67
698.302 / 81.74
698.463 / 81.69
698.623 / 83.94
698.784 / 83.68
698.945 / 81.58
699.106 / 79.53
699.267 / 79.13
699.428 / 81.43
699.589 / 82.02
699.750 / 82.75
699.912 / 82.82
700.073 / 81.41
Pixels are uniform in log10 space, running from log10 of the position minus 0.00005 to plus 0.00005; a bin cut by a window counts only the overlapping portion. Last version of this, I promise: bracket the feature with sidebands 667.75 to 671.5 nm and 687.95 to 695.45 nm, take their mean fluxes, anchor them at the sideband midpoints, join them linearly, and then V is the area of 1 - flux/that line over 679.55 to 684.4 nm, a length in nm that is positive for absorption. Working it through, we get 0.43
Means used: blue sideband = 69.3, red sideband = 71.2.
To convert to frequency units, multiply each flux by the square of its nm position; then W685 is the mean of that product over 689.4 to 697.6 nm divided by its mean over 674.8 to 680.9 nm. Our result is 1.23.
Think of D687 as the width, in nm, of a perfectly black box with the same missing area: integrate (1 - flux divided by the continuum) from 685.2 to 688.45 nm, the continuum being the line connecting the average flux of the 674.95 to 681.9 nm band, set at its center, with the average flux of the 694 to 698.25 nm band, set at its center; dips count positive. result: 0.43 nm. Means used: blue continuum 64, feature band 62.3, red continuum 80.4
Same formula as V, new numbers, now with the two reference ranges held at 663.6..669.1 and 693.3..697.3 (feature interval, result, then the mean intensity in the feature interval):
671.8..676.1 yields 0.60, 65.1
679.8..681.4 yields 0.28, 63.4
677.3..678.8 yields 0.24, 64.1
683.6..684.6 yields 0.18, 63.9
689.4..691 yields 0.23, 67.6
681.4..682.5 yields 0.20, 63.3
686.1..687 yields 0.19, 61.8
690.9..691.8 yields 0.11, 69.3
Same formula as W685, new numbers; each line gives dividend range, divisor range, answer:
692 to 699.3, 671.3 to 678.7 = 1.29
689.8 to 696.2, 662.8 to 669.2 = 1.07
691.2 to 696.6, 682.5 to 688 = 1.23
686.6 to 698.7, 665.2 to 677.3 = 1.14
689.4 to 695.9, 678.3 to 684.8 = 1.19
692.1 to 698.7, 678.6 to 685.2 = 1.29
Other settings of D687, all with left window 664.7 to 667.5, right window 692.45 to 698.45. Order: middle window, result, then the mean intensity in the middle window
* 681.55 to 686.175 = 0.88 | 62.8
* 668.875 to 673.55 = 0.56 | 66.5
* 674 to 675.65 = 0.27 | 63.7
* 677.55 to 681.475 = 0.69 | 63.3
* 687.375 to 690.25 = 0.45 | 65.9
